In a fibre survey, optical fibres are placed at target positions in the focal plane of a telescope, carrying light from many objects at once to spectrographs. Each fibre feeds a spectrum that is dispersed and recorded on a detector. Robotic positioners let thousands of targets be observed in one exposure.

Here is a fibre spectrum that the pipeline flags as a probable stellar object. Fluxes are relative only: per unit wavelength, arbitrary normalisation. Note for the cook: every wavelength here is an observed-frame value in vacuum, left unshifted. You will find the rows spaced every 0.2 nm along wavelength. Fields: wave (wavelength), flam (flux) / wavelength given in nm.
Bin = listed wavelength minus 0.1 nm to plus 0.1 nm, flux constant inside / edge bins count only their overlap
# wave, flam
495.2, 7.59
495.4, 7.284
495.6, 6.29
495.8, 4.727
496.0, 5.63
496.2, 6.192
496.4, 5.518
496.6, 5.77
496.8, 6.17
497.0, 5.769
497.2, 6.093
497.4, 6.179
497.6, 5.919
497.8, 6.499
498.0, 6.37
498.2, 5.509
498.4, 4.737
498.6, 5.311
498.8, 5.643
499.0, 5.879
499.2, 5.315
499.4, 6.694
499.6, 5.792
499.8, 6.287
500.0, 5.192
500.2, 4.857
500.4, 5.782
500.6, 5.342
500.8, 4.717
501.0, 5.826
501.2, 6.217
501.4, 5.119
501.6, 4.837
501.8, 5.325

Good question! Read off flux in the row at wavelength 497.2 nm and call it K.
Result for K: 6.093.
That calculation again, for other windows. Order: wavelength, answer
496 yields 5.63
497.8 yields 6.499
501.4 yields 5.119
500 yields 5.192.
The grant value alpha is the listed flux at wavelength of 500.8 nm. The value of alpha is 4.717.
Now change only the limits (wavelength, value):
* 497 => 5.769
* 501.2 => 6.217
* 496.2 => 6.192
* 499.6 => 5.792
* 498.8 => 5.643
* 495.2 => 7.59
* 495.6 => 6.29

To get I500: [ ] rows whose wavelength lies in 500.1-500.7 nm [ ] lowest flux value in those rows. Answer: 4.857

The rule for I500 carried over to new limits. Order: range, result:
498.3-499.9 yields 4.737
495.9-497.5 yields 5.518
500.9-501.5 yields 5.119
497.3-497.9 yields 5.919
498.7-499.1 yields 5.643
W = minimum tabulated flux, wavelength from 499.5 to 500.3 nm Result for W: 4.857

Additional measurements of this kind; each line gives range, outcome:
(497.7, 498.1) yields 6.37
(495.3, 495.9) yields 4.727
